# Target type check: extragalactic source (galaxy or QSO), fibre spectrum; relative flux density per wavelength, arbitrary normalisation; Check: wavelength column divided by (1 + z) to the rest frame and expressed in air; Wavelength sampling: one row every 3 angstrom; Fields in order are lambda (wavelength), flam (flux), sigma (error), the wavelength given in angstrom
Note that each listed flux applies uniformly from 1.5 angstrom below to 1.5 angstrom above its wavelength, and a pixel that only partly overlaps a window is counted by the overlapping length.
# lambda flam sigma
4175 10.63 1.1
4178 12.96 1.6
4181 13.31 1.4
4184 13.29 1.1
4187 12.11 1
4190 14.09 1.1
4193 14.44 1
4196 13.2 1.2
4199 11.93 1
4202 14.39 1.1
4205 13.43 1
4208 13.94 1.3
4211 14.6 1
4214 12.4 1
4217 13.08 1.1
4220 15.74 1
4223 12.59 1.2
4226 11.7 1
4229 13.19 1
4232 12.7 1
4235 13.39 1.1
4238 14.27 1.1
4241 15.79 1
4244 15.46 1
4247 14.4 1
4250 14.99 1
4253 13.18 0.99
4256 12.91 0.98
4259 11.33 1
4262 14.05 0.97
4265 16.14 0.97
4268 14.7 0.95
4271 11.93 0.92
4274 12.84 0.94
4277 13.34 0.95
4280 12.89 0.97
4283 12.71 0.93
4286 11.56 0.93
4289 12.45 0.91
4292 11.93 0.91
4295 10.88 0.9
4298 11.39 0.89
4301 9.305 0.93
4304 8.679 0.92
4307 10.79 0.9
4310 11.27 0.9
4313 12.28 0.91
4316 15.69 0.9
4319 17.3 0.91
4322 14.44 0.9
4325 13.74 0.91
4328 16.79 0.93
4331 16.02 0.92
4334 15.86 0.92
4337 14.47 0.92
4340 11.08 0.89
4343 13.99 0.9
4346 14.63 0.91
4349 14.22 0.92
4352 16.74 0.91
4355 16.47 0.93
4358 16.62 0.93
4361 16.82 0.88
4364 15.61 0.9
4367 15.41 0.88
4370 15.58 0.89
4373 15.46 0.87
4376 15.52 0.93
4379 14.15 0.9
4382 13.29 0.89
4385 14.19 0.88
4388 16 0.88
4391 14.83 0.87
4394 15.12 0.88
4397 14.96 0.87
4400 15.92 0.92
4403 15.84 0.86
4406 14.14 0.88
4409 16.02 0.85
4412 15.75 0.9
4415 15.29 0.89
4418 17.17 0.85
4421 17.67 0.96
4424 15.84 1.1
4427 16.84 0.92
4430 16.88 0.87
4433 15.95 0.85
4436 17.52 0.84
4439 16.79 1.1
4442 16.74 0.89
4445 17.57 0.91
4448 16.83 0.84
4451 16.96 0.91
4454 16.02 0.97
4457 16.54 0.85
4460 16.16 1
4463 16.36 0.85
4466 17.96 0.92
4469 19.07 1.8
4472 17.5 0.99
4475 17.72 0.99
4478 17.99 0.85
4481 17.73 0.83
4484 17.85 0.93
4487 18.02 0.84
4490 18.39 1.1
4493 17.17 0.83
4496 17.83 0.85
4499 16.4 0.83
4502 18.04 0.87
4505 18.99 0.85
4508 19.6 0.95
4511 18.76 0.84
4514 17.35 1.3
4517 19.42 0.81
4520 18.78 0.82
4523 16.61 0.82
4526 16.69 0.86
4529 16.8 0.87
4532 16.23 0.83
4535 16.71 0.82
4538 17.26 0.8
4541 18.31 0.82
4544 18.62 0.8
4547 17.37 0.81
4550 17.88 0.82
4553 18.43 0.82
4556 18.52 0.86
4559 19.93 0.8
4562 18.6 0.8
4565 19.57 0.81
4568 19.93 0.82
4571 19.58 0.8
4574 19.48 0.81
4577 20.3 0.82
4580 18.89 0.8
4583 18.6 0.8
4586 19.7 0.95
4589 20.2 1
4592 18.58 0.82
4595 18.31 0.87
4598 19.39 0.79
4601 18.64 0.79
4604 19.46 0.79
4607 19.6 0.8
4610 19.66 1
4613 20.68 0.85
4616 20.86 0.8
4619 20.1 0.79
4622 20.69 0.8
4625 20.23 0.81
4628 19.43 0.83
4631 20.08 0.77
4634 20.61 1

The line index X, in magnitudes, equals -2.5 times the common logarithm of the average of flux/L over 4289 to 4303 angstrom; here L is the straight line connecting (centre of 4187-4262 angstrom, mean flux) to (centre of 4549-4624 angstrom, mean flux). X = 0.32 mag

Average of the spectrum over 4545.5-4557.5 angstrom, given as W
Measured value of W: 18.1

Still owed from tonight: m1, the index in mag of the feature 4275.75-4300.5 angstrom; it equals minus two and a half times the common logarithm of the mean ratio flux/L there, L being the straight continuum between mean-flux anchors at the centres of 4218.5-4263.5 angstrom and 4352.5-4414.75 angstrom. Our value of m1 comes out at 0.186 mag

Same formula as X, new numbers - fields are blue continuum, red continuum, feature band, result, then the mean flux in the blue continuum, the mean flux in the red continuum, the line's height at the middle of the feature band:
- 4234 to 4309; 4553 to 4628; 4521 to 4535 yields 0.10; 12.8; 19.5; 18.2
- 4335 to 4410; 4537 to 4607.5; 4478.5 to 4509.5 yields -0.03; 15.1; 19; 17.4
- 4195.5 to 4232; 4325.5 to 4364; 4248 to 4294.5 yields 0.09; 13.3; 15.3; 14.2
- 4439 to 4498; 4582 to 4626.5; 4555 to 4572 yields -0.02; 17.4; 19.7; 19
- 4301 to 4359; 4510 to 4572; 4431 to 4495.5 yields -0.04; 14.1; 18.1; 16.7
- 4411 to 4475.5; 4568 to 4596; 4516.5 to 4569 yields 0.04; 16.9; 19.3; 18.6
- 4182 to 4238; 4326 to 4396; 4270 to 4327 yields 0.16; 13.4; 15.2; 14.4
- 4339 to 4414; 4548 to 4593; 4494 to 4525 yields -0.01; 15.2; 19.2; 17.9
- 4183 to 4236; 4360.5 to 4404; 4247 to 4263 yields 0.04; 13.3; 15.2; 13.8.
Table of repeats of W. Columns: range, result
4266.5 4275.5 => 13.2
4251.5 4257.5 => 13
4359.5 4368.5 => 15.9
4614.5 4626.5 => 20.5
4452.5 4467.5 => 16.6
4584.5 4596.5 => 19.2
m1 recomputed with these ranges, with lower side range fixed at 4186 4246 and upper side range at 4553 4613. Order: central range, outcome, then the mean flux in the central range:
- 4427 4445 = 0.01 mag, 16.8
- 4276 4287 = 0.16 mag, 12.6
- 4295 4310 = 0.41 mag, 10.2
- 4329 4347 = 0.08 mag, 14.4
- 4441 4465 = 0.04 mag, 16.7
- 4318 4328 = 0.00 mag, 15.3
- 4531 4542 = 0.09 mag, 17.1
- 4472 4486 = 0.00 mag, 17.8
